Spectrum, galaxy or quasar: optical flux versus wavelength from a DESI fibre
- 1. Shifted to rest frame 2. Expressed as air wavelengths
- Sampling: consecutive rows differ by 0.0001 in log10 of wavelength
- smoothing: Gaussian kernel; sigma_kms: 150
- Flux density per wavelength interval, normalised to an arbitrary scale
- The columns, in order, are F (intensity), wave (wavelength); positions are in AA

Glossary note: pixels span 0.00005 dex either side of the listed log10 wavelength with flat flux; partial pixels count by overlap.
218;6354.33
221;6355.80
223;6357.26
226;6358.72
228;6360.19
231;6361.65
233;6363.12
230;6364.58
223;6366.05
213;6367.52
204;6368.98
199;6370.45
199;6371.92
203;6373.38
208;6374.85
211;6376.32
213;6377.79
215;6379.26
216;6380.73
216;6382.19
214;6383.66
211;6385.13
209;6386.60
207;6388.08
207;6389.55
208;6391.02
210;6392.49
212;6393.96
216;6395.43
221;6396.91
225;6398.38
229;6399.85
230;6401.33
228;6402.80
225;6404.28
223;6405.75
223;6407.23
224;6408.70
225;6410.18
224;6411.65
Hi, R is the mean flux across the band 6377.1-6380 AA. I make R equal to 214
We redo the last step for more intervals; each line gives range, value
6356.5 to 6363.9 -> 228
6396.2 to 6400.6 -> 225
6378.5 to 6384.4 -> 215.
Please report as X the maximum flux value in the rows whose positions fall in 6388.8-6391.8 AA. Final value 208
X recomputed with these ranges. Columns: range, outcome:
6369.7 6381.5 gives 216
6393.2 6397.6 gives 221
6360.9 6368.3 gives 233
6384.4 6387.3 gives 211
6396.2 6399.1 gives 225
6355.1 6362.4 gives 231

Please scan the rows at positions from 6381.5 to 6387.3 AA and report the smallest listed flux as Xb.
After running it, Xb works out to 209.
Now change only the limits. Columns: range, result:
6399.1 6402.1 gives 229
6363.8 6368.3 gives 213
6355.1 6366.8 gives 221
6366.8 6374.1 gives 199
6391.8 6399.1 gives 210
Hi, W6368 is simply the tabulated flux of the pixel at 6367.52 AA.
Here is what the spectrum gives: 213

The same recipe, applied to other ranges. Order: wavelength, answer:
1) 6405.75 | 223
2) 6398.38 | 225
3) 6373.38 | 203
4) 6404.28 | 225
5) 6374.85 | 208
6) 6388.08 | 207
